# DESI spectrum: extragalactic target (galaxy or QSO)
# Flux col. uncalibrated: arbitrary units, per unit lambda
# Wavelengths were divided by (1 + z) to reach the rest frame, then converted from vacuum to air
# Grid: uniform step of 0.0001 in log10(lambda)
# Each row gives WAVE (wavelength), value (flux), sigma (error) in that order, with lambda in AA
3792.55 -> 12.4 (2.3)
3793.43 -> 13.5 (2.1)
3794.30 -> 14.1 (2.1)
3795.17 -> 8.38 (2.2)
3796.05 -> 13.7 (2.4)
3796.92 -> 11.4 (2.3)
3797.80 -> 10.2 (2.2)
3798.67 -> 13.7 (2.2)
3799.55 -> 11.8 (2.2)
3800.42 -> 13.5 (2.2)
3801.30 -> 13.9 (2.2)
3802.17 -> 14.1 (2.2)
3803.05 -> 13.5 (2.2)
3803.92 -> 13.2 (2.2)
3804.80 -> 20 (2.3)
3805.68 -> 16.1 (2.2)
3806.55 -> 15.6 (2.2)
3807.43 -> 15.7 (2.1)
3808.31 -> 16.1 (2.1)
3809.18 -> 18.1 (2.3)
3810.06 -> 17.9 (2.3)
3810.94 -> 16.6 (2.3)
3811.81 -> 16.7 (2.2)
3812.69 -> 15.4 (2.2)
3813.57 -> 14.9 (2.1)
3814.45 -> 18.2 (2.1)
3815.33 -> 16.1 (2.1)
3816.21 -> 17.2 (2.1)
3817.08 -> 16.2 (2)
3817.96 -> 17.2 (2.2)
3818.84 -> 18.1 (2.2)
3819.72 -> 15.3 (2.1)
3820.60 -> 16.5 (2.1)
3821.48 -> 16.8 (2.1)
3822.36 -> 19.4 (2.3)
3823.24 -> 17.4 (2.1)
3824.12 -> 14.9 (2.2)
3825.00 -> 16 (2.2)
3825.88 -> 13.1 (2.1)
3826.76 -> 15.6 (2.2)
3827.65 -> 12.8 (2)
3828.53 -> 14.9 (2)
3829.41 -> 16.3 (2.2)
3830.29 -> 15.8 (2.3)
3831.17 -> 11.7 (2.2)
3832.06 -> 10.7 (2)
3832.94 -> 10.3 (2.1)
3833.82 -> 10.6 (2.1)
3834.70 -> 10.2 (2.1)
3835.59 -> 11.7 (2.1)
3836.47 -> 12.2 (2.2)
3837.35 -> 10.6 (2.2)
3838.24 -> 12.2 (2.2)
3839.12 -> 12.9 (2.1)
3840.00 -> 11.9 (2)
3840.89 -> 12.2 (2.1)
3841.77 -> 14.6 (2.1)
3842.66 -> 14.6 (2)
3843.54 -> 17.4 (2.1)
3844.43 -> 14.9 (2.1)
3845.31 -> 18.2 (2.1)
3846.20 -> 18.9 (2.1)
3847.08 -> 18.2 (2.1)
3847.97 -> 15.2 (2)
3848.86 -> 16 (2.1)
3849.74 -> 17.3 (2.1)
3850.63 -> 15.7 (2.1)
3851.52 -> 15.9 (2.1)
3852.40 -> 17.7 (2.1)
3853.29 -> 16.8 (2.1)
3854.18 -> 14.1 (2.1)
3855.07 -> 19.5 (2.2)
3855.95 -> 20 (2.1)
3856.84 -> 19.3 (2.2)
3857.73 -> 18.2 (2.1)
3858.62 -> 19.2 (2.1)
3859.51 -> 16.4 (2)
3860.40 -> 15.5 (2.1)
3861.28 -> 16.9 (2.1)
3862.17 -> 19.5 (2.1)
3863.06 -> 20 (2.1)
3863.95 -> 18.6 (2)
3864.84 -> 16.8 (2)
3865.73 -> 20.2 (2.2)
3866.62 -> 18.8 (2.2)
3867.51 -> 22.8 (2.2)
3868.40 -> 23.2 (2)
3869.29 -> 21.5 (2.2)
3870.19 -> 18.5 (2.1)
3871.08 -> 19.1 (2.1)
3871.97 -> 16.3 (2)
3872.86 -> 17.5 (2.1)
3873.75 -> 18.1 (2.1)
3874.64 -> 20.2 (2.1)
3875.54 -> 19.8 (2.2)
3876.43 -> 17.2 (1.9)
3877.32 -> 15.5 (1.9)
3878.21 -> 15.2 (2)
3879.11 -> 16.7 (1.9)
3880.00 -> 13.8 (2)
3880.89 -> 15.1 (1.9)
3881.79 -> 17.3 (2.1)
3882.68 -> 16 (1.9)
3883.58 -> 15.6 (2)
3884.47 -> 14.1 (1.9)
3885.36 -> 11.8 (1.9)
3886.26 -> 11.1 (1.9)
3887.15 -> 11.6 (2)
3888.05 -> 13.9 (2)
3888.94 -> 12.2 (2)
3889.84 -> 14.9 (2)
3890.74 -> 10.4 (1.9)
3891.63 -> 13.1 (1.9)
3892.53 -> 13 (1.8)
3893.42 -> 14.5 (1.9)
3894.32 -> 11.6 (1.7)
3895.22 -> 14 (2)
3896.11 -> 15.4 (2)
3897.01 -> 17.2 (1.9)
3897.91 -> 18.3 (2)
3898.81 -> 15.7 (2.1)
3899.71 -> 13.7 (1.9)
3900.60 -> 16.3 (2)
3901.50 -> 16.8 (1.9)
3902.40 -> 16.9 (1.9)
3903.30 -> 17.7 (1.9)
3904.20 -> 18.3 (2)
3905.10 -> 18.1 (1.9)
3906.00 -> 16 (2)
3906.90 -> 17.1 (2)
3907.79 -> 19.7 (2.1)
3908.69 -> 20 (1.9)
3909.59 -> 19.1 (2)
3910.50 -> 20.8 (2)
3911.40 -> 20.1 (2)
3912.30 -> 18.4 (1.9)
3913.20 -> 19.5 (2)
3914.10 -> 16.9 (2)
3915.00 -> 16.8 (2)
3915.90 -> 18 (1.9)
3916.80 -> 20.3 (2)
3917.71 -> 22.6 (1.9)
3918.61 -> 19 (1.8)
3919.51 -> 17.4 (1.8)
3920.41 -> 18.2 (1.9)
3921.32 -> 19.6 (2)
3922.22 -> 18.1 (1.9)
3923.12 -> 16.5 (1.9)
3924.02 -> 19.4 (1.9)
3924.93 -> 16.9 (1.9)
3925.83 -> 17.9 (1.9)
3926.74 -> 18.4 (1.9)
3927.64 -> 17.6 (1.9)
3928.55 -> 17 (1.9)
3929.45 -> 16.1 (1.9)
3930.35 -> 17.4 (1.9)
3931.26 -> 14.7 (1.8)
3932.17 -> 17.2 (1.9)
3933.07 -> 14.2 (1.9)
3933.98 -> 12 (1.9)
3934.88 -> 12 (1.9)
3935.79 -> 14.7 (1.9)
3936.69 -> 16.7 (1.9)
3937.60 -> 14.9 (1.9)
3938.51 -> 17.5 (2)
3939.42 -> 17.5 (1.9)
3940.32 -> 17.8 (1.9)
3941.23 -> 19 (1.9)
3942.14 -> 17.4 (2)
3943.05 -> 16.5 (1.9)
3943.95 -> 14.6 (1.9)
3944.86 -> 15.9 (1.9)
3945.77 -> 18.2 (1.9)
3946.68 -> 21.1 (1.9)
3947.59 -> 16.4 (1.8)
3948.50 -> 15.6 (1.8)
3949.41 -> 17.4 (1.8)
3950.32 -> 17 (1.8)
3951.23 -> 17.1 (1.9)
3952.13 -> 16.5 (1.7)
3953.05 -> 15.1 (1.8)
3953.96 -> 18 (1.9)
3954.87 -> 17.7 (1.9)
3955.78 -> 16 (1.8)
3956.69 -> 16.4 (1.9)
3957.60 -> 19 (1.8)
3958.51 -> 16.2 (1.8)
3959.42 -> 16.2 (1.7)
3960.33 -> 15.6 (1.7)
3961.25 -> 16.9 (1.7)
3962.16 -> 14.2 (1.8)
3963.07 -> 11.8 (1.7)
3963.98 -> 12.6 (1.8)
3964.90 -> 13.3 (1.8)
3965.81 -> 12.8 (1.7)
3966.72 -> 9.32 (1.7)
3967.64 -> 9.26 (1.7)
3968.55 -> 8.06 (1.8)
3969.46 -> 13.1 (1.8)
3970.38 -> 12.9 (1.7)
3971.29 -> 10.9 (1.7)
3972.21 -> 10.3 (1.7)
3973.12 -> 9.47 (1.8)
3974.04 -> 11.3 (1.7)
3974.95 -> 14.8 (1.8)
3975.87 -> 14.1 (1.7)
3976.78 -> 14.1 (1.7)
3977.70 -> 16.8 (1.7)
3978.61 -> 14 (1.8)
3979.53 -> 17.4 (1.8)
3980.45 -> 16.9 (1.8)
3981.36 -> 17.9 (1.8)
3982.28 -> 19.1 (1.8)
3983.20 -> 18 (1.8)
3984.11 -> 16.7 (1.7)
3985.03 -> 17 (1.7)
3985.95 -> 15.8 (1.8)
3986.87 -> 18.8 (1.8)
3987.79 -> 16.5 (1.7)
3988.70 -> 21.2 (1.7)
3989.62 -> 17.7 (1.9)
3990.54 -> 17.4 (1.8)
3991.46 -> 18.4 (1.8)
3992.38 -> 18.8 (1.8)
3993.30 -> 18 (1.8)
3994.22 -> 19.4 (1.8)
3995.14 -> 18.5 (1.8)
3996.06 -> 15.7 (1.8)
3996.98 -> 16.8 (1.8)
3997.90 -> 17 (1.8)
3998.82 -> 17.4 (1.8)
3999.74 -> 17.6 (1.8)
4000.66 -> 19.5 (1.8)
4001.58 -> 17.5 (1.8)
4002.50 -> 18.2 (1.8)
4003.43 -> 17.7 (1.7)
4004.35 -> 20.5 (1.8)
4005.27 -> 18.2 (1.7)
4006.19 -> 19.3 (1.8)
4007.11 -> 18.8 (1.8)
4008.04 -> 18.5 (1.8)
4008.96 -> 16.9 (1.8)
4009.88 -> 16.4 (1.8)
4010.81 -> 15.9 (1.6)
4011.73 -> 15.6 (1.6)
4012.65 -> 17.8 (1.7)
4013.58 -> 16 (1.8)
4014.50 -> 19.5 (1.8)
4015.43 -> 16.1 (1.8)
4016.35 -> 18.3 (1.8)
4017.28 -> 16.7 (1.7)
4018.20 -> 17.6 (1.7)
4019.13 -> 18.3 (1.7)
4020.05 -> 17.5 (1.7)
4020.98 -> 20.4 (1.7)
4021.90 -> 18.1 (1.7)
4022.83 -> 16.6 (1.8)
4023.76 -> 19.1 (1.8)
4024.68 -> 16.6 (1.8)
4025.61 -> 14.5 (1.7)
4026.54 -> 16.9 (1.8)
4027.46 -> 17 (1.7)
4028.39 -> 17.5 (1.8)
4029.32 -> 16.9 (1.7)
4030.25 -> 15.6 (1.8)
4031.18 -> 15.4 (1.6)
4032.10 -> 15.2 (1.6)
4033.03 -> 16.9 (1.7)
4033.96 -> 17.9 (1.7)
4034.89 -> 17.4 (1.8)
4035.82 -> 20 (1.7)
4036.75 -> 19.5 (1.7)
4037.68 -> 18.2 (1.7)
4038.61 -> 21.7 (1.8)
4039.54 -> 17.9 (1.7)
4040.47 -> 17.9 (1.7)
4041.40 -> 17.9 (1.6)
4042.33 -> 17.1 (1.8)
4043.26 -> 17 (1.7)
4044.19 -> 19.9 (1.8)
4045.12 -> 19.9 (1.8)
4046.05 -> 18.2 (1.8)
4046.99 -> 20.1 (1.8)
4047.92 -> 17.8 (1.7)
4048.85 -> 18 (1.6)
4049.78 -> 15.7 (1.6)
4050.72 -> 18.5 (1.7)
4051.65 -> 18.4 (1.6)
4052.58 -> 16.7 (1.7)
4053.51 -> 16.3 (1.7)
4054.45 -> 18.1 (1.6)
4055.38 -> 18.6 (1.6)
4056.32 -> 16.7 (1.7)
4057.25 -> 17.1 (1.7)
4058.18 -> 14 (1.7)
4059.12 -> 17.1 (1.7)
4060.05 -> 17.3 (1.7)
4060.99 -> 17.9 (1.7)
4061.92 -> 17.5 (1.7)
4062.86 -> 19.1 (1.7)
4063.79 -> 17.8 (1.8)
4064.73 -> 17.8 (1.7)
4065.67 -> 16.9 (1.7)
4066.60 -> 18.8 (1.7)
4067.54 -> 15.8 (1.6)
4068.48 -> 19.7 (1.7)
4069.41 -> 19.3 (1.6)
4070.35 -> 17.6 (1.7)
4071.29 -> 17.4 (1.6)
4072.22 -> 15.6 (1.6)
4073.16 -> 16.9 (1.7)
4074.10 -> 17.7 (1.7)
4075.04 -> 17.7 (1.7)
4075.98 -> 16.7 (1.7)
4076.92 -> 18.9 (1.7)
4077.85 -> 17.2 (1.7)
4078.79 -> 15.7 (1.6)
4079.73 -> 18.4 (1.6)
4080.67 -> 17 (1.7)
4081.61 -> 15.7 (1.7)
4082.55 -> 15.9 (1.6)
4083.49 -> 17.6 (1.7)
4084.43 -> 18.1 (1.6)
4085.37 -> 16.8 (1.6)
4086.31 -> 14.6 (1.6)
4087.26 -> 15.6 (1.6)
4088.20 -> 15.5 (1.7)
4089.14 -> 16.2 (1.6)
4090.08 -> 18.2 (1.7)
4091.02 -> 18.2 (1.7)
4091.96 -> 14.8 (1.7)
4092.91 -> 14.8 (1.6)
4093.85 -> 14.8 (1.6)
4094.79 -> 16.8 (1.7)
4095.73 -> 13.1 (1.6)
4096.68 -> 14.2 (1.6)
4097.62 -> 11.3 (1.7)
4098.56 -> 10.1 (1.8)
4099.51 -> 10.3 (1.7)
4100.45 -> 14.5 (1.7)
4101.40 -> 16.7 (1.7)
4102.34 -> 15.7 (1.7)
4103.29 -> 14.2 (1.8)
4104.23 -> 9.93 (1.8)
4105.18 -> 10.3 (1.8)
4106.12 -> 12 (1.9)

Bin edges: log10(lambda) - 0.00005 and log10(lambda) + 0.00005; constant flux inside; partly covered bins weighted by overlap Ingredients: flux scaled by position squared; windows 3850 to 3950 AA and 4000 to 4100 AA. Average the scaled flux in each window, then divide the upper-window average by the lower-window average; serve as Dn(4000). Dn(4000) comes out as 1.1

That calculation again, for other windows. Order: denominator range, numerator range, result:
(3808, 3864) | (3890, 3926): 1.13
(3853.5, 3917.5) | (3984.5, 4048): 1.12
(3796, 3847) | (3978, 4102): 1.30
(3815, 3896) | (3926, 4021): 1.10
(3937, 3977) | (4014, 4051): 1.23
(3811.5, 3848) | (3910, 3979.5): 1.14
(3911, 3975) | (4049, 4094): 1.14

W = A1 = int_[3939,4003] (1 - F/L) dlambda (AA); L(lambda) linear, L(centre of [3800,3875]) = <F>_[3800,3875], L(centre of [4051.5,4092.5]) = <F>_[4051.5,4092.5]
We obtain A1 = 2.8 AA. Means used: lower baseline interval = 16.2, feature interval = 16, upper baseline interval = 17.1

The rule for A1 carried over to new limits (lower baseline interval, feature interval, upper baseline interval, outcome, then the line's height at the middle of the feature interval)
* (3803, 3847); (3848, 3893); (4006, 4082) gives -3.28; 15.6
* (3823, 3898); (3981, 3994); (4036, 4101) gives -1.19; 16.5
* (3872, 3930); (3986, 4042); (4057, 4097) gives -3.21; 16.8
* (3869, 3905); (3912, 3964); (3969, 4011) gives -2.48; 16.2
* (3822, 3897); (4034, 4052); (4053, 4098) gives -2.01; 16.6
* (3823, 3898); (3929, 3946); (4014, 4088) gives 0.45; 16.4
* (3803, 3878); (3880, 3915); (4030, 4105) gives 1.34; 16.5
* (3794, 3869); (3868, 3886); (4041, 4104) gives -1.34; 15.9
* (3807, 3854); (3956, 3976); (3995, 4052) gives 4.53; 17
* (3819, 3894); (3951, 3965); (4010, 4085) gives 0.73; 16.7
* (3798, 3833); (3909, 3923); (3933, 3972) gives -3.35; 15.3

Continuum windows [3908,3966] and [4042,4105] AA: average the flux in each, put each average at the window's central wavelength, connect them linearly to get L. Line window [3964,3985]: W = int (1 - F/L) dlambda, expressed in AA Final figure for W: 3.9 AA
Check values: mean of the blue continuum 17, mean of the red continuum 16.6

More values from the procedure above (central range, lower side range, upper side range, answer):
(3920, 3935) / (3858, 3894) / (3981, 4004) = 0.3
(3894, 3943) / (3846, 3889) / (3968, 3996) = -2.1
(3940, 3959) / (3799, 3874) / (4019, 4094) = -0.4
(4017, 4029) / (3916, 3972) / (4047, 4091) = -0.5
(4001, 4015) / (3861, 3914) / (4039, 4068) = -0.3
